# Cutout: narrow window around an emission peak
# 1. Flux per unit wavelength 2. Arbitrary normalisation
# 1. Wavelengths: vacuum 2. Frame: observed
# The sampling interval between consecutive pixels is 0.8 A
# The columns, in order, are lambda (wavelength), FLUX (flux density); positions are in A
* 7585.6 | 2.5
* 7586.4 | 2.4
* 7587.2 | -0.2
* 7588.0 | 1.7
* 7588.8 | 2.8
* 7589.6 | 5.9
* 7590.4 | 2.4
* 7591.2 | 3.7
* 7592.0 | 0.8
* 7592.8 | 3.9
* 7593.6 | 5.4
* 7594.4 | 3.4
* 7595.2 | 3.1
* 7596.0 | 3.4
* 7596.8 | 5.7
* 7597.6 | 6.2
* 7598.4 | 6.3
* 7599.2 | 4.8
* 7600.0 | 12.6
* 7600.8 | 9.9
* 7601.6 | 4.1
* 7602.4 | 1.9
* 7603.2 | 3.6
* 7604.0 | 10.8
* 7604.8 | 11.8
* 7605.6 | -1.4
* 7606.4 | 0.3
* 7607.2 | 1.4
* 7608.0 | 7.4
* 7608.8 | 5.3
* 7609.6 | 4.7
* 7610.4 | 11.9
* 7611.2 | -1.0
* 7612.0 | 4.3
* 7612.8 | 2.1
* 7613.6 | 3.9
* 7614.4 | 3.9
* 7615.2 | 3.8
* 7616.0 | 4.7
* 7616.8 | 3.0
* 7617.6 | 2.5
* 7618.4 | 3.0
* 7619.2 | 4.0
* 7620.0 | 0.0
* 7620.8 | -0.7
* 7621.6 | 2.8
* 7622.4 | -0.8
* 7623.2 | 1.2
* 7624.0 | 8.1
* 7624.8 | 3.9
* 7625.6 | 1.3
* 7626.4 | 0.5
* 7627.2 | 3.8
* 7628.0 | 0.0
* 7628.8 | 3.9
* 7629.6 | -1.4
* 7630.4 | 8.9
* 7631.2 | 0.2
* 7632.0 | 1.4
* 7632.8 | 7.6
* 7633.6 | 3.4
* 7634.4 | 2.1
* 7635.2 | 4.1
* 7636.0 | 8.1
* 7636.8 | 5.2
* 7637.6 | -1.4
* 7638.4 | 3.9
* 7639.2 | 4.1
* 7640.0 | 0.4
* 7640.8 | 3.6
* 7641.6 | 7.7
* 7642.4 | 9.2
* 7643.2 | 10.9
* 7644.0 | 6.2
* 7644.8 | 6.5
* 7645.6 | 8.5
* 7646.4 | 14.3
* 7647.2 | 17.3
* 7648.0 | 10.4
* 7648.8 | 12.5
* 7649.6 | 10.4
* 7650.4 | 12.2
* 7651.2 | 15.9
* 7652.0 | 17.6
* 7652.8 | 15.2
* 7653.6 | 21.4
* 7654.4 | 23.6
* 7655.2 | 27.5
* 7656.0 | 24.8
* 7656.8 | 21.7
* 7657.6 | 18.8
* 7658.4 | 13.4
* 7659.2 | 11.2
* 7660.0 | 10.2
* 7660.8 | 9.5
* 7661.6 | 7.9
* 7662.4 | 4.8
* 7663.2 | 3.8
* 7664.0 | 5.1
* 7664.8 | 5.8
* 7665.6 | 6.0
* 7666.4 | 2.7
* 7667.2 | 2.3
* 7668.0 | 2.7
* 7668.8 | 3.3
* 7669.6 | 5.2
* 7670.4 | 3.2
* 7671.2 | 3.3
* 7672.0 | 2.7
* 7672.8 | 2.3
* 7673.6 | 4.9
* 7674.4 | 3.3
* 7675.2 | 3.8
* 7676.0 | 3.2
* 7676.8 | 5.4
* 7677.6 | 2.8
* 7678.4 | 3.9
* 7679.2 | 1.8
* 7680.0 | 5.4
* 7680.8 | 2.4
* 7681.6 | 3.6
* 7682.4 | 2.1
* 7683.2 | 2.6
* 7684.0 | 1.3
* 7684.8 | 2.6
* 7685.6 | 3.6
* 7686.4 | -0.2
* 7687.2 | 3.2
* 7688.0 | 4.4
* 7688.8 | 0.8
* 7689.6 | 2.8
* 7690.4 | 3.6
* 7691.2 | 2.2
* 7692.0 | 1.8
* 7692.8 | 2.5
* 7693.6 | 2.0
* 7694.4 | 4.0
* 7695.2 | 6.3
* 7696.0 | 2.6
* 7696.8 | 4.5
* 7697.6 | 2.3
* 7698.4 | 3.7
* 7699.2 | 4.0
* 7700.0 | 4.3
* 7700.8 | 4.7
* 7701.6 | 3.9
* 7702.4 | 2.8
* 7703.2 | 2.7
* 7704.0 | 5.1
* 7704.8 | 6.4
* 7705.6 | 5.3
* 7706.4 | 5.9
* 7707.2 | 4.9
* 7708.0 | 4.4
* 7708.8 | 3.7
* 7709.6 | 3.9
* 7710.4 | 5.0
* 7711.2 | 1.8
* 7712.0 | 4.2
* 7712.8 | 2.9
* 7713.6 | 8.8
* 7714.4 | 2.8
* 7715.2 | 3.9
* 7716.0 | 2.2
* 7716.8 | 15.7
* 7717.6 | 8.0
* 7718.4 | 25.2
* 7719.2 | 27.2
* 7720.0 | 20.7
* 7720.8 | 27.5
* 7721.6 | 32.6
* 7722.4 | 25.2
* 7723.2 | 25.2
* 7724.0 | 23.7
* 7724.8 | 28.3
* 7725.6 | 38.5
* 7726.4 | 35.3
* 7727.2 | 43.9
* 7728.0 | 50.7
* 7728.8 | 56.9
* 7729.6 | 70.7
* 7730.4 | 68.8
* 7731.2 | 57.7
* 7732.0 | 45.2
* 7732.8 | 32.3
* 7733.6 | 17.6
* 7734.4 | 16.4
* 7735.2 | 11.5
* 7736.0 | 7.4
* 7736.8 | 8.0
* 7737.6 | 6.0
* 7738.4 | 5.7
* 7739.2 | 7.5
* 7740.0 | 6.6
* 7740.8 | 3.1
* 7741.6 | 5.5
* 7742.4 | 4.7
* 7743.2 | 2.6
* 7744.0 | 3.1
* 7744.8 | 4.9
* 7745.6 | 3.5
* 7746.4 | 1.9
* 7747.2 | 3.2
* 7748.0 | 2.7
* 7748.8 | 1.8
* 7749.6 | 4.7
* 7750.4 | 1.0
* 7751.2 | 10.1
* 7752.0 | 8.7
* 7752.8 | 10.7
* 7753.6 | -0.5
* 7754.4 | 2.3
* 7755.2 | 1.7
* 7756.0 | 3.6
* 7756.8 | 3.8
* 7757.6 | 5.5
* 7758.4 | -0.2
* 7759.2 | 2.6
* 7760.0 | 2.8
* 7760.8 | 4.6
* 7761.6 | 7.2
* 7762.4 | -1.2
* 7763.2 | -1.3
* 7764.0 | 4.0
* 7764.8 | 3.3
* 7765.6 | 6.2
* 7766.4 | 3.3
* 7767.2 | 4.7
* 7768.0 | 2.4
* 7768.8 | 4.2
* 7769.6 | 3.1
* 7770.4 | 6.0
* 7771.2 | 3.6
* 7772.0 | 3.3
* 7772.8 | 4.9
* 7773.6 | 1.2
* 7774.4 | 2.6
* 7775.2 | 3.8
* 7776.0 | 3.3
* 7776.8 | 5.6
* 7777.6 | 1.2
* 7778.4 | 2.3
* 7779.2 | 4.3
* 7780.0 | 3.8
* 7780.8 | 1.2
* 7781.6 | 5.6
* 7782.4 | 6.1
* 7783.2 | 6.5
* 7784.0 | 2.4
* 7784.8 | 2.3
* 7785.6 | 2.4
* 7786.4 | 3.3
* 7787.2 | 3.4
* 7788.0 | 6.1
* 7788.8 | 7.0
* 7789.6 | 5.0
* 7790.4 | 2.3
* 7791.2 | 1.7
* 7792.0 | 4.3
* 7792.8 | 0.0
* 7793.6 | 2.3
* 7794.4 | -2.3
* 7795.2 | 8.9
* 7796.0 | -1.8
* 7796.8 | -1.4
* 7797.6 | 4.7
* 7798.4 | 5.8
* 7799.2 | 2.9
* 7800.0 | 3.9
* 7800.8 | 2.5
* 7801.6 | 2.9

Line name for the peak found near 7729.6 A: [O III] 5007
